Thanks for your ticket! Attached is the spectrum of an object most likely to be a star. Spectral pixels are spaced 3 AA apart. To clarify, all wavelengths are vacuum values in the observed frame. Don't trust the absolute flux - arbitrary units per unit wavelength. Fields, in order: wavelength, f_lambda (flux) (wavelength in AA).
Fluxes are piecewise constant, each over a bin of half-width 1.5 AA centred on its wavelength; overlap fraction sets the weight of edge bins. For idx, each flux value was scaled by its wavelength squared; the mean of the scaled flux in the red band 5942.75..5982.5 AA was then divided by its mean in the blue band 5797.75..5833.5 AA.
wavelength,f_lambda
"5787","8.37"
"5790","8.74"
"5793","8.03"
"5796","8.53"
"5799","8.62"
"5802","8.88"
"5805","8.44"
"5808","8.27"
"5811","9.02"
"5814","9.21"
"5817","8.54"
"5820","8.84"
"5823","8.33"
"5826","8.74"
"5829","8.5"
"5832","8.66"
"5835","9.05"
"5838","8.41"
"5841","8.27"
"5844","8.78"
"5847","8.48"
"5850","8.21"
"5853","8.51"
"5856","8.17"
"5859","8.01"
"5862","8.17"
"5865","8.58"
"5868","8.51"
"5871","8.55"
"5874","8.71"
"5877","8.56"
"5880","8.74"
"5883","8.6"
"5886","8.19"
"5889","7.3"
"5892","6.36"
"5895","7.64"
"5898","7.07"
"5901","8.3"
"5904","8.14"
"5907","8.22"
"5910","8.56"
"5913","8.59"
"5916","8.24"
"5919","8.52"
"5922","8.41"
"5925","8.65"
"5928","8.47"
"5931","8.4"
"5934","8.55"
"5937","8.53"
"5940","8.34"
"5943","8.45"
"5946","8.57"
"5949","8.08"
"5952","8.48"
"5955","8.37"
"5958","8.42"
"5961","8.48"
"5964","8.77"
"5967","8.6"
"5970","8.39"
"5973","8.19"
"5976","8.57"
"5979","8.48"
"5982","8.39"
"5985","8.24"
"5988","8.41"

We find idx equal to 1.0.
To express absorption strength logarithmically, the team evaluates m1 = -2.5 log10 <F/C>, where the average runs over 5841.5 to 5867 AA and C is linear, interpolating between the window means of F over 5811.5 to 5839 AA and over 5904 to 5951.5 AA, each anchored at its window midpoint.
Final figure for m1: 0.03 mag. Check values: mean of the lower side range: 8.71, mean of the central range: 8.36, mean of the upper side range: 8.43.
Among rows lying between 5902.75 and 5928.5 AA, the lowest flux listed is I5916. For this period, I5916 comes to 8.14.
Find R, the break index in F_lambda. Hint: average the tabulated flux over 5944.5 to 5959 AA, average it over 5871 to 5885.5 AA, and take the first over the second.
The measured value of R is 1.0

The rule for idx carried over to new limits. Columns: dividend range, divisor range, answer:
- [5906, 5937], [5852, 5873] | 1.03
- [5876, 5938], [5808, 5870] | 0.98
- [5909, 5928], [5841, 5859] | 1.04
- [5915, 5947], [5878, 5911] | 1.08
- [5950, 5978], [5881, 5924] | 1.08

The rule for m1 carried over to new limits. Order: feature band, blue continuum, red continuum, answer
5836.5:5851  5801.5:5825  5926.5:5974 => 0.02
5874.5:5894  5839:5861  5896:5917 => 0.03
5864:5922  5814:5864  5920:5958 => 0.04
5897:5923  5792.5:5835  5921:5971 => 0.04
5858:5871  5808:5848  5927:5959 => 0.03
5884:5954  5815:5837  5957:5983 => 0.05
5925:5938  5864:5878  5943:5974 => 0.00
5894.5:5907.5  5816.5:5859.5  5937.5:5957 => 0.08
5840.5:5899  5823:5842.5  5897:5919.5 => 0.03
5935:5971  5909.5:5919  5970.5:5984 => 0.00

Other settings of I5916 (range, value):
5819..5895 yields 6.36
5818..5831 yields 8.33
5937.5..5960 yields 8.08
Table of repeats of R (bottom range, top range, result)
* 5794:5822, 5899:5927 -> 0.96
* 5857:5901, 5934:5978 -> 1.05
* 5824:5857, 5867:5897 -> 0.95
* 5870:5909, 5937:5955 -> 1.05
